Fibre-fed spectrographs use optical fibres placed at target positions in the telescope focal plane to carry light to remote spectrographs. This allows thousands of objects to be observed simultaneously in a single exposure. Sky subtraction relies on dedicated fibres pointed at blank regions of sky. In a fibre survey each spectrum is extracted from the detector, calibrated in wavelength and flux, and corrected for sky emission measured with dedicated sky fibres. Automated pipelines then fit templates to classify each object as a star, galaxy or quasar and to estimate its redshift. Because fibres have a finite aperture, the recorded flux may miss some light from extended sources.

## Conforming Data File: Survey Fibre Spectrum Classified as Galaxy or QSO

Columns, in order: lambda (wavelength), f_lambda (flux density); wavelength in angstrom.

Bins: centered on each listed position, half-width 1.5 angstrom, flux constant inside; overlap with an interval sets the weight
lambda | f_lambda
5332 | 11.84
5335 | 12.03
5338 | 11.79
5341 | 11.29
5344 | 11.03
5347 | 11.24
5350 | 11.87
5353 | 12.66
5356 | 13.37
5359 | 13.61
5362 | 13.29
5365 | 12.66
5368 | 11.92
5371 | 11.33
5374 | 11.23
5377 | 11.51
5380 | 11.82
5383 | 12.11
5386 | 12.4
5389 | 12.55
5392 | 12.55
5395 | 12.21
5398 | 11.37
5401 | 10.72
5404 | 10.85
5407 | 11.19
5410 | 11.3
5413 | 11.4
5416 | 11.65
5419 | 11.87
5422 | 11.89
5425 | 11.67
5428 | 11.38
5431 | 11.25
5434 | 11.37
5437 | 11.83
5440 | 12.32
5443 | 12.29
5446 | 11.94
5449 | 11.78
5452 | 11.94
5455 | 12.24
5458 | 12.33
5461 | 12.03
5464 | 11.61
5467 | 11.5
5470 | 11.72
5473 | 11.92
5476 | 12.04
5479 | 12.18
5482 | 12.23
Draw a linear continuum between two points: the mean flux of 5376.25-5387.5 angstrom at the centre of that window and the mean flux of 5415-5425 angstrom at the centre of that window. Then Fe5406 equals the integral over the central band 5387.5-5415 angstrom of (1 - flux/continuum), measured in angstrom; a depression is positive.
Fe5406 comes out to 0.7 angstrom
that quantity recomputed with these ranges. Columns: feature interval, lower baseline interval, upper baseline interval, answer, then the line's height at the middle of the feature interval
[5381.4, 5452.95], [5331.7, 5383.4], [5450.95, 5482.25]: 1.53 angstrom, 12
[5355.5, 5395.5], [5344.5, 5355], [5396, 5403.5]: -2.83 angstrom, 11.5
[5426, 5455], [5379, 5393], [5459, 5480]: 0.48 angstrom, 12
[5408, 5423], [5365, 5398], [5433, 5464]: 0.48 angstrom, 12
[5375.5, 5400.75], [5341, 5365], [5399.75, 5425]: -0.45 angstrom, 11.8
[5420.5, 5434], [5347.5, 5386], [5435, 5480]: 0.60 angstrom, 12.1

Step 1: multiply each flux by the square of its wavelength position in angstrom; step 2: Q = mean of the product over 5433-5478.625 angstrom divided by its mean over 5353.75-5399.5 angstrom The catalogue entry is 1.00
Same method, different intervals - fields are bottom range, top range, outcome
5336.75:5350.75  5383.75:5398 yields 1.10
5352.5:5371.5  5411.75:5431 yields 0.93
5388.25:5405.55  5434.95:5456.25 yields 1.05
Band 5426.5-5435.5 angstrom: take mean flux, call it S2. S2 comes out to 11.3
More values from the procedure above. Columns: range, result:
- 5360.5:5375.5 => 12.1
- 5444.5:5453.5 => 11.9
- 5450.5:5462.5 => 12.1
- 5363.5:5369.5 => 12.3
